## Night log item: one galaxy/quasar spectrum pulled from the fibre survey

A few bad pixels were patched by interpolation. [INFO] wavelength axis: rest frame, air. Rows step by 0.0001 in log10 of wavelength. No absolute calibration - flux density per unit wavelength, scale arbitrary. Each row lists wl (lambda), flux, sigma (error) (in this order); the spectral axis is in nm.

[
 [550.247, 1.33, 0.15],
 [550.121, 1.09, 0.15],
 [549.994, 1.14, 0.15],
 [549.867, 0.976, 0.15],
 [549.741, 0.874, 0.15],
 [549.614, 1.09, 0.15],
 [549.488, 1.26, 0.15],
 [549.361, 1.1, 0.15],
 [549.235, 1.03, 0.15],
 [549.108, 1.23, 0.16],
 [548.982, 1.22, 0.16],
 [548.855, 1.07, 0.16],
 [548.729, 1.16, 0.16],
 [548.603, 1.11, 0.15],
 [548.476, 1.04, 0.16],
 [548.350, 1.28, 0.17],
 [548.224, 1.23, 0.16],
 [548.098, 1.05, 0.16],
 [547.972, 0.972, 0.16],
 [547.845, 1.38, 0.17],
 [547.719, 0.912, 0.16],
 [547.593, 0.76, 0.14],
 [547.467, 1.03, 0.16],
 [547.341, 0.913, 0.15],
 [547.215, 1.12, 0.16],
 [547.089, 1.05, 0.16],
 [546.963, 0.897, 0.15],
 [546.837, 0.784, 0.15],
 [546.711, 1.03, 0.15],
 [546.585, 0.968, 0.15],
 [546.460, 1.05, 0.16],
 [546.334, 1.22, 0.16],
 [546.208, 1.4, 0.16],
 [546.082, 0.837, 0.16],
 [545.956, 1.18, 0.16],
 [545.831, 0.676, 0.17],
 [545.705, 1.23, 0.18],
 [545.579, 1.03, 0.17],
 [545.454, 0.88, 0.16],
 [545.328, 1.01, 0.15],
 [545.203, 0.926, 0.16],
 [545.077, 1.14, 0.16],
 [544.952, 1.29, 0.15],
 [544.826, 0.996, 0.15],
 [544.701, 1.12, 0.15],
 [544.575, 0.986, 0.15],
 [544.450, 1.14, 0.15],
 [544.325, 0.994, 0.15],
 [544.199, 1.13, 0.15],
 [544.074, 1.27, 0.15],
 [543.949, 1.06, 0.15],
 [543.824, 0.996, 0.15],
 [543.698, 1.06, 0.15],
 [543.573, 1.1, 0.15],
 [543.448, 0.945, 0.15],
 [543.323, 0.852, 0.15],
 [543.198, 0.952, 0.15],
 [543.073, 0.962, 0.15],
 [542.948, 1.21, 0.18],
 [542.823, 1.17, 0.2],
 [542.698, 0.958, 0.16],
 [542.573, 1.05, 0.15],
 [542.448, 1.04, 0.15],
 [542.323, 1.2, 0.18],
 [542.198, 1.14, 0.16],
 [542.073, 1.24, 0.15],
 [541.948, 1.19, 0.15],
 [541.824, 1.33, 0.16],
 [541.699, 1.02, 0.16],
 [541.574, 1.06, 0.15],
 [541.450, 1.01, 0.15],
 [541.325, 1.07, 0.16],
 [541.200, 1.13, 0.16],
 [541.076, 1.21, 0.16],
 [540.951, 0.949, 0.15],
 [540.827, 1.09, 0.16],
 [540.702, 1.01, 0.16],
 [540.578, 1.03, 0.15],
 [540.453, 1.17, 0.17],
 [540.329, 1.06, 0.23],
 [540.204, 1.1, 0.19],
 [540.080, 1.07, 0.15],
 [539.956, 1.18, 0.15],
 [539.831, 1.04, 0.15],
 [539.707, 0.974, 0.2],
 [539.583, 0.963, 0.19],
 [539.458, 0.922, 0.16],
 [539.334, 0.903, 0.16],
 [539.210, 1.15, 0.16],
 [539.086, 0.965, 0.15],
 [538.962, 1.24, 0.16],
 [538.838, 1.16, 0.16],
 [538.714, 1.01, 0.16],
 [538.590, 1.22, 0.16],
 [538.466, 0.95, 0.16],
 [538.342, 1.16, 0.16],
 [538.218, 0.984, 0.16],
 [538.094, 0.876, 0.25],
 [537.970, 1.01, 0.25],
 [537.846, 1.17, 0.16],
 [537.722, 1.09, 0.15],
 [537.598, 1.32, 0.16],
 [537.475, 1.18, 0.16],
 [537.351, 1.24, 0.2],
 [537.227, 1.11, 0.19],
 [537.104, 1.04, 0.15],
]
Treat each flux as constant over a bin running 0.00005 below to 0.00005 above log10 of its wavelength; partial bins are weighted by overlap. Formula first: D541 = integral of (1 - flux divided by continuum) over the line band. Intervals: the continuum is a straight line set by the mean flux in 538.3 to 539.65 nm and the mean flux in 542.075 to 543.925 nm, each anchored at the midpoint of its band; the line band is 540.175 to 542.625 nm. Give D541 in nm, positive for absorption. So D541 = -0.12 nm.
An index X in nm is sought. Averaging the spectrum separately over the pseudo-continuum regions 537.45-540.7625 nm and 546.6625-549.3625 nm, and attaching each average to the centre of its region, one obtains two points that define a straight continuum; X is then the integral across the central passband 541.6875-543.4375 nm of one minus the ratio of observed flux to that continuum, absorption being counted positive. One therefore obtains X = -0.04 nm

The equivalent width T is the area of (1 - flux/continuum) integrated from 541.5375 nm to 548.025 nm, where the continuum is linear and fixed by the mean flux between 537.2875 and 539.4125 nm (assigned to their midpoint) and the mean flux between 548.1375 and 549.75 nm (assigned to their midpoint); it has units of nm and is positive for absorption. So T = 0.38 nm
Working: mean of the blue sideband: 1.09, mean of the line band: 1.05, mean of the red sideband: 1.14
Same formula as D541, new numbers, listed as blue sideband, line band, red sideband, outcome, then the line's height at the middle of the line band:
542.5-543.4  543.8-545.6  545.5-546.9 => -0.07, 1.03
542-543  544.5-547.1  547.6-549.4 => 0.20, 1.12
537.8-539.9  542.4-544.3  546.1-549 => 0.01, 1.05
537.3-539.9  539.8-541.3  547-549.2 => -0.02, 1.08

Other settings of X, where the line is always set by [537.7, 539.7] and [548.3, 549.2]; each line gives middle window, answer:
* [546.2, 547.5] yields 0.12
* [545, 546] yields 0.10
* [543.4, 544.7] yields 0.04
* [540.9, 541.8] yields 0.00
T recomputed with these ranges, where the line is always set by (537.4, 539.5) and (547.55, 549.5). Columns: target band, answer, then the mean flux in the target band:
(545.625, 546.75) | 0.04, 1.07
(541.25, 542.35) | -0.05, 1.14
